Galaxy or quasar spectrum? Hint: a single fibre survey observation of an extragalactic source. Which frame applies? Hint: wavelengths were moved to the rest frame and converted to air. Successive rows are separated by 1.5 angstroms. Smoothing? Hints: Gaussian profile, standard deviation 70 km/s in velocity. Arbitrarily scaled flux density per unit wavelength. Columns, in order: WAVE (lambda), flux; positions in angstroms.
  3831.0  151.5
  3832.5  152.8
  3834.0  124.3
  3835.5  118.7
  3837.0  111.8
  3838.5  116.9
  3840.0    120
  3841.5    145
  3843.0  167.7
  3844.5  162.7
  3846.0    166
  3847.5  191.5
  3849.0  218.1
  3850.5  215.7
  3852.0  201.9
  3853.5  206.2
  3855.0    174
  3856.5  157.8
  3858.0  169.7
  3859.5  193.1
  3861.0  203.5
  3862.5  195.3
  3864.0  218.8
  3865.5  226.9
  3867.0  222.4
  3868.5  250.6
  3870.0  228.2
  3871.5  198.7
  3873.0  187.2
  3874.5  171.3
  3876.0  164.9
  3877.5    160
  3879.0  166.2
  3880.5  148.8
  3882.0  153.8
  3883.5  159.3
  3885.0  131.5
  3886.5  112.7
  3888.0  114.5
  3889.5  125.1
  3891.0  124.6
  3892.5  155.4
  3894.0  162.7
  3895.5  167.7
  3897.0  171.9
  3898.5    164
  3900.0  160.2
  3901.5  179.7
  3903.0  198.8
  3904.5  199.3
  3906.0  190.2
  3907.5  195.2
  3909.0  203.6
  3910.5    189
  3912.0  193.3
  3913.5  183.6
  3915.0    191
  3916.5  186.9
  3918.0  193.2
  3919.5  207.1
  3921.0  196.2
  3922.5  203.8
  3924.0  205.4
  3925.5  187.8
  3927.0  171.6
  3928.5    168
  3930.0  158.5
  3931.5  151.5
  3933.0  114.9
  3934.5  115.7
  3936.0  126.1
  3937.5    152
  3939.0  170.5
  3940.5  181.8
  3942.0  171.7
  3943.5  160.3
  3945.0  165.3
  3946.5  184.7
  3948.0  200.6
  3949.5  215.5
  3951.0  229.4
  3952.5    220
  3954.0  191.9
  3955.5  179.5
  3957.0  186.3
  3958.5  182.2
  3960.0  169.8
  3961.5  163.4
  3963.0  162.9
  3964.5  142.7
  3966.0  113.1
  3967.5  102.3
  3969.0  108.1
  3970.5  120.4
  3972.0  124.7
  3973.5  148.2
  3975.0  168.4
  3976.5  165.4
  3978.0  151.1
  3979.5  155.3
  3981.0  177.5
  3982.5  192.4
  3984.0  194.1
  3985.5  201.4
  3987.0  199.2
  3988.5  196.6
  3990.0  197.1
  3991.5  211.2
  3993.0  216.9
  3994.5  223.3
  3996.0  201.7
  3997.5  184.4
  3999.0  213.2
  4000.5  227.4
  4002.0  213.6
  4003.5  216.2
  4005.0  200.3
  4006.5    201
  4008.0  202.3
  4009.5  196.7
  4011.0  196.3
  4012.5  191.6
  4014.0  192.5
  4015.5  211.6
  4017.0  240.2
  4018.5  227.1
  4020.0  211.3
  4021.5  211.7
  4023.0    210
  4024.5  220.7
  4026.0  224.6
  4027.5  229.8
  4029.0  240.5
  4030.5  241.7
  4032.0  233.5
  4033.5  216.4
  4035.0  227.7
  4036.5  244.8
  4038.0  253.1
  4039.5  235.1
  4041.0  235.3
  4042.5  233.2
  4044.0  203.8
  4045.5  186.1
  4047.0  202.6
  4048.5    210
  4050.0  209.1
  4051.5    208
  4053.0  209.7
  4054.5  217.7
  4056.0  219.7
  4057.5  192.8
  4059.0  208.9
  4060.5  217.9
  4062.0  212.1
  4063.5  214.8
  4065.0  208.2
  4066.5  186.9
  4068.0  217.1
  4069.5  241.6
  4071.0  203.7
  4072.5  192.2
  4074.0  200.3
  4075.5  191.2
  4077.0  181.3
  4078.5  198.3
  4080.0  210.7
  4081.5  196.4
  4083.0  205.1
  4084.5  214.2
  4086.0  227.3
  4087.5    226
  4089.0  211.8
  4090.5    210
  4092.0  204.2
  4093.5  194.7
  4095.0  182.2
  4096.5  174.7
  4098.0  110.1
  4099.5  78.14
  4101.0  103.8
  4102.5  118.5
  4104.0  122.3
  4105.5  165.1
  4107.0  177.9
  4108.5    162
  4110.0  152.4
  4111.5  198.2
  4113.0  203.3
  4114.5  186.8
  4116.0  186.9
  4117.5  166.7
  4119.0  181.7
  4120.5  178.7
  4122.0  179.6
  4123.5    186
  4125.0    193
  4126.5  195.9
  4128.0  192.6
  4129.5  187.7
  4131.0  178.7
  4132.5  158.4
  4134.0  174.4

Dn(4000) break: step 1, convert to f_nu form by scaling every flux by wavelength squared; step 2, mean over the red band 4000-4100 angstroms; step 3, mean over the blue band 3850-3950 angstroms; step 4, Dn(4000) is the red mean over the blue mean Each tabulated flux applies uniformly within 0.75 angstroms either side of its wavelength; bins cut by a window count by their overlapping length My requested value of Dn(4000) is 1.27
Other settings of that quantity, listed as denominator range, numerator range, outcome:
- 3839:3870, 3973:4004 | 1.09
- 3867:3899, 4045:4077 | 1.38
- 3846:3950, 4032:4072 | 1.31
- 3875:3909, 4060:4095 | 1.41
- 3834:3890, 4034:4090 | 1.37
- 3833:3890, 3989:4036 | 1.35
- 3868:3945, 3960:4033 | 1.17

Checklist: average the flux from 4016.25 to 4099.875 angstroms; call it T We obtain 210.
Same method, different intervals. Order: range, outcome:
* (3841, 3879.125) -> 192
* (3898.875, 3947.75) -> 177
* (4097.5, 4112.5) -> 140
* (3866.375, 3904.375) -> 168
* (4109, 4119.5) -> 182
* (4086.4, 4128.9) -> 173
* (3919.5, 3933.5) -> 176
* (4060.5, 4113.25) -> 186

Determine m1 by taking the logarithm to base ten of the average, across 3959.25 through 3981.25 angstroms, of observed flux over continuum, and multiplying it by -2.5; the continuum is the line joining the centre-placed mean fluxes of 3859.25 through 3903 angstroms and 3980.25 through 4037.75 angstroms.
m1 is 0.36 mag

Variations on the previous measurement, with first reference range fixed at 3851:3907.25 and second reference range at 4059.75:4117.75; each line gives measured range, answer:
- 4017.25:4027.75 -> -0.198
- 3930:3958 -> 0.041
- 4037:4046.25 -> -0.218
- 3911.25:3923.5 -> -0.095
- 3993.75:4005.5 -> -0.156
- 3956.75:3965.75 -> 0.104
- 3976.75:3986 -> 0.024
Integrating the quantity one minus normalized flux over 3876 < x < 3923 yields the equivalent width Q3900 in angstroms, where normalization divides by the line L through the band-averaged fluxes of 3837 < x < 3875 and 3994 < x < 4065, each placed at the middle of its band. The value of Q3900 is 5.8 angstroms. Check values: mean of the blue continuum 187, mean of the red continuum 215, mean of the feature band 170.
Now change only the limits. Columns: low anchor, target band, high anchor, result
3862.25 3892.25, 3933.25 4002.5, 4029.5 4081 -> 6.7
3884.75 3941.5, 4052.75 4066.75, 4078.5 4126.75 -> -2.7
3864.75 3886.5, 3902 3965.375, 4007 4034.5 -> 4.9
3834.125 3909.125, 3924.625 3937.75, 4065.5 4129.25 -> 1.9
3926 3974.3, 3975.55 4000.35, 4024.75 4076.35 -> -1.5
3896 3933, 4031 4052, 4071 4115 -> -4.7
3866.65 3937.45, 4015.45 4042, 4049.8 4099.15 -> -4.8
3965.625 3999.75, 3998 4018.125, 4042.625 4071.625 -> -2.4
